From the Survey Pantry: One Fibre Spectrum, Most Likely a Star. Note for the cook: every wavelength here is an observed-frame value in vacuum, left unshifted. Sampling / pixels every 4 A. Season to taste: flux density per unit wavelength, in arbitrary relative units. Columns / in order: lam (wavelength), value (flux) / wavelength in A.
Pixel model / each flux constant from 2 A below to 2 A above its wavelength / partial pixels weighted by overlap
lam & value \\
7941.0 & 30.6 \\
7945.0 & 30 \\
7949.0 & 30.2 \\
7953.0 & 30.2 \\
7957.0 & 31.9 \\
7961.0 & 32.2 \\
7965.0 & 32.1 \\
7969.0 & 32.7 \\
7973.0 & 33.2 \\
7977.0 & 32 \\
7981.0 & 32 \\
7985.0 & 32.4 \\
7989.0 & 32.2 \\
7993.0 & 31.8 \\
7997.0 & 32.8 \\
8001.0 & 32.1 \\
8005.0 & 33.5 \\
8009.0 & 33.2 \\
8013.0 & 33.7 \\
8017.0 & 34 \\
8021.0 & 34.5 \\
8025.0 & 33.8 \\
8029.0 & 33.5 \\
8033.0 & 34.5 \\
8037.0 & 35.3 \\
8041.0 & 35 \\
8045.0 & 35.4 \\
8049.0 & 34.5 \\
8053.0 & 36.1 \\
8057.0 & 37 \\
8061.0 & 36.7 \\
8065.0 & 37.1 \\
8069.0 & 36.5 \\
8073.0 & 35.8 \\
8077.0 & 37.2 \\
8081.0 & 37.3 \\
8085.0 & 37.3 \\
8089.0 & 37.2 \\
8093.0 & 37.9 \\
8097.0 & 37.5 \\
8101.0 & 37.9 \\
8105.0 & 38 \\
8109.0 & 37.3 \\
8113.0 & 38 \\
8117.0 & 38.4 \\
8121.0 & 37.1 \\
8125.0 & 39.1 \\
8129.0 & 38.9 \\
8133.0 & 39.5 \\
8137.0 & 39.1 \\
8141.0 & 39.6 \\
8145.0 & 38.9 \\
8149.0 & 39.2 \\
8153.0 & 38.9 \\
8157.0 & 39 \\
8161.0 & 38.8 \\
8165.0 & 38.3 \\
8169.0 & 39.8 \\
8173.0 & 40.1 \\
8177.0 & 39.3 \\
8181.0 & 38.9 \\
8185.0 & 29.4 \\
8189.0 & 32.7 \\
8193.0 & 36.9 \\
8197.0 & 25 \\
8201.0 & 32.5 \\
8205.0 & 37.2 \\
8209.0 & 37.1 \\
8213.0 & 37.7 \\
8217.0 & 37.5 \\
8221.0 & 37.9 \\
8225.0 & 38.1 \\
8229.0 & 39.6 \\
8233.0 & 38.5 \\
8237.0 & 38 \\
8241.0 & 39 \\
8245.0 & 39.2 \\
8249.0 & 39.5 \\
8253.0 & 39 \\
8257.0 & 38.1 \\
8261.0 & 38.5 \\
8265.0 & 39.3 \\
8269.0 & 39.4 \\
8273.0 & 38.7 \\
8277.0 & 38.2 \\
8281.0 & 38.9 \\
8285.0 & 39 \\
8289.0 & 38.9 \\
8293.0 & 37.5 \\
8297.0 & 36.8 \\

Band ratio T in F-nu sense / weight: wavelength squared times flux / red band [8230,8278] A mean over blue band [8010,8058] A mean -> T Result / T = 1.18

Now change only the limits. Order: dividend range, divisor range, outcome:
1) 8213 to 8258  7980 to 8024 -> 1.24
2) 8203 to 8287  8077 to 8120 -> 1.06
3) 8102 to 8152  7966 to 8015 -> 1.22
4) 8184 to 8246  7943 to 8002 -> 1.20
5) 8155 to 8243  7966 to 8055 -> 1.15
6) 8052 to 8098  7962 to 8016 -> 1.16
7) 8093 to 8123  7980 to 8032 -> 1.17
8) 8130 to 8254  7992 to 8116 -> 1.09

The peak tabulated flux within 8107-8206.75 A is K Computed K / 40.1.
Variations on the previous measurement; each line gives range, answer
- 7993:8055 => 36.1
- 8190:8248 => 39.6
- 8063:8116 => 38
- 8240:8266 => 39.5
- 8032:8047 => 35.4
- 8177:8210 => 39.3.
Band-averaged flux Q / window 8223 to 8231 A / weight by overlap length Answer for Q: 38.9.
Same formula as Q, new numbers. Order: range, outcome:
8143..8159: 39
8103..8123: 37.8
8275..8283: 38.5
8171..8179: 39.7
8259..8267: 38.9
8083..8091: 37.2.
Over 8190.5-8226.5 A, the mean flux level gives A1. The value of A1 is 35.5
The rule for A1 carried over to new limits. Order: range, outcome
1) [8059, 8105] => 37.2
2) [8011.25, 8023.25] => 34.1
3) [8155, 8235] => 36.7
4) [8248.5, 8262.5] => 38.7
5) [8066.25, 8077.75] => 36.5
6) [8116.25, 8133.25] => 38.5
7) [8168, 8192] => 36.6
